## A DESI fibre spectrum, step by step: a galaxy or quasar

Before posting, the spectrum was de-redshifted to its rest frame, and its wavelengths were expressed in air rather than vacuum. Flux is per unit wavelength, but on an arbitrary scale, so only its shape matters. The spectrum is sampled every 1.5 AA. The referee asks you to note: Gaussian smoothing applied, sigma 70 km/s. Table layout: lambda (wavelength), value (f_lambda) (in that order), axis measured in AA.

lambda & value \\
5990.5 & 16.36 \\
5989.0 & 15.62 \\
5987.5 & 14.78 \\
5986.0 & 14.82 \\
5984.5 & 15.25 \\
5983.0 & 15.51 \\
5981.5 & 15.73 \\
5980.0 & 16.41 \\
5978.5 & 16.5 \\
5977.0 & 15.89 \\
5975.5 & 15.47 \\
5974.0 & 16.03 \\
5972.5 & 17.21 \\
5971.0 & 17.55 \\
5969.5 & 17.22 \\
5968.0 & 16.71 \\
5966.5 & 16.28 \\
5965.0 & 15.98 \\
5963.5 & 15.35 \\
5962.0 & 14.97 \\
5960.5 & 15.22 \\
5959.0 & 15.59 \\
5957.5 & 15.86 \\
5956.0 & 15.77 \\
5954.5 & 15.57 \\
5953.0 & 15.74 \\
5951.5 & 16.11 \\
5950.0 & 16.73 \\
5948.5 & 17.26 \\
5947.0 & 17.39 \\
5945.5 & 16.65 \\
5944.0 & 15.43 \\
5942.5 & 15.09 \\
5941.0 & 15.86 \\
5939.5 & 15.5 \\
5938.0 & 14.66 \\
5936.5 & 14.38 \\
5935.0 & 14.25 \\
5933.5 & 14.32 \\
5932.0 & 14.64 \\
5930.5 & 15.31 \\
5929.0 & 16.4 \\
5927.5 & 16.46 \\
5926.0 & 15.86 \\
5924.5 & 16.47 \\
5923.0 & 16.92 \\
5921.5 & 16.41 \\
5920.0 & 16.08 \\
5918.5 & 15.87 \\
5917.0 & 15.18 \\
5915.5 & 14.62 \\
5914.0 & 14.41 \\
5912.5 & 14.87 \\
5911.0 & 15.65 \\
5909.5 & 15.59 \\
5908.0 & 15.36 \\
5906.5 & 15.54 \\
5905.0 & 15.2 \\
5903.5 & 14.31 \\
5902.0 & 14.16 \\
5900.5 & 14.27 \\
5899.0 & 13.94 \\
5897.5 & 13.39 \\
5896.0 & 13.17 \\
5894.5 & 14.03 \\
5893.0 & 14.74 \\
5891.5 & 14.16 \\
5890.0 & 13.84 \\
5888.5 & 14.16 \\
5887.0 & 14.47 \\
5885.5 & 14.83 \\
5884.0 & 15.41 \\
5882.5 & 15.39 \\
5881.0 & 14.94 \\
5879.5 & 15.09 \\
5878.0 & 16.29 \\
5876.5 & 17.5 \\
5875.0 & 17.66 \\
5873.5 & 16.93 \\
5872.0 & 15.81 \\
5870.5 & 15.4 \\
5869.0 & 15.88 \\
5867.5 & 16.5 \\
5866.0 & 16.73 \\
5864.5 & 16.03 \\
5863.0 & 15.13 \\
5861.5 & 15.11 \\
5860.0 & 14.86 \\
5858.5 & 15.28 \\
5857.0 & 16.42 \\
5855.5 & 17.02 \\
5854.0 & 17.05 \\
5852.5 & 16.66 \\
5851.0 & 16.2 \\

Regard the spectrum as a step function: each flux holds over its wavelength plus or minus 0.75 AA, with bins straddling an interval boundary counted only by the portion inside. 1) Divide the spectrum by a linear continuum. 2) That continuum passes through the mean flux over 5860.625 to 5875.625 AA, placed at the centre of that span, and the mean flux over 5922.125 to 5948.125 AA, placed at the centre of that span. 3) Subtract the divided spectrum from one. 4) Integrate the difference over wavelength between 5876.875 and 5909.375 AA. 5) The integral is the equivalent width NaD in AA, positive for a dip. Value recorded 2.6 AA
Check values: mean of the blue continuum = 16.1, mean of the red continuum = 15.7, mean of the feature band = 14.7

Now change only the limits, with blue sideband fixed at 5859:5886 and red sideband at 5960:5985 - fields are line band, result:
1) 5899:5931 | 1.0 AA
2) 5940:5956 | -0.1 AA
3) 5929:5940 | 0.8 AA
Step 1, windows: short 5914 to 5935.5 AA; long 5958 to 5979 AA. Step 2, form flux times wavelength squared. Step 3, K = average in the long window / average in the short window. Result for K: 1.05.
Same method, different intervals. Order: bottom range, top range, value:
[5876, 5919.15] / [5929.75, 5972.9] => 1.09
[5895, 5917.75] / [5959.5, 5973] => 1.13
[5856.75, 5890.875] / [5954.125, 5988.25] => 1.05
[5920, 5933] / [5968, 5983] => 1.04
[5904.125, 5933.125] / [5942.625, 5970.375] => 1.04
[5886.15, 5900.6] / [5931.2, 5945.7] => 1.09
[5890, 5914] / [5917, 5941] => 1.08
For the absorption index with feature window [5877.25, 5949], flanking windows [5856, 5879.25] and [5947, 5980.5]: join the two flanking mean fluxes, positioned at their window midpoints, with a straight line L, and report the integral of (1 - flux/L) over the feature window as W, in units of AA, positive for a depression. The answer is 4.3 AA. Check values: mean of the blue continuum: 16.1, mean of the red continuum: 16.2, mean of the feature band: 15.2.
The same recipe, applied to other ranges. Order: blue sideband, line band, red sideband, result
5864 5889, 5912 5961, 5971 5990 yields 0.5 AA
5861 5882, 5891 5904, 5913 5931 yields 1.6 AA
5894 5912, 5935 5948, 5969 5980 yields 0.0 AA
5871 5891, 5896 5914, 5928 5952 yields 1.0 AA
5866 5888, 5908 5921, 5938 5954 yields 0.6 AA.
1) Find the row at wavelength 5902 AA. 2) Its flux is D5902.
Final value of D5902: 14.16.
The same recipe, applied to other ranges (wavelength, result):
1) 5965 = 15.98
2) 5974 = 16.03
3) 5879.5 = 15.09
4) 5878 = 16.29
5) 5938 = 14.66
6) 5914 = 14.41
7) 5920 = 16.08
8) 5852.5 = 16.66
